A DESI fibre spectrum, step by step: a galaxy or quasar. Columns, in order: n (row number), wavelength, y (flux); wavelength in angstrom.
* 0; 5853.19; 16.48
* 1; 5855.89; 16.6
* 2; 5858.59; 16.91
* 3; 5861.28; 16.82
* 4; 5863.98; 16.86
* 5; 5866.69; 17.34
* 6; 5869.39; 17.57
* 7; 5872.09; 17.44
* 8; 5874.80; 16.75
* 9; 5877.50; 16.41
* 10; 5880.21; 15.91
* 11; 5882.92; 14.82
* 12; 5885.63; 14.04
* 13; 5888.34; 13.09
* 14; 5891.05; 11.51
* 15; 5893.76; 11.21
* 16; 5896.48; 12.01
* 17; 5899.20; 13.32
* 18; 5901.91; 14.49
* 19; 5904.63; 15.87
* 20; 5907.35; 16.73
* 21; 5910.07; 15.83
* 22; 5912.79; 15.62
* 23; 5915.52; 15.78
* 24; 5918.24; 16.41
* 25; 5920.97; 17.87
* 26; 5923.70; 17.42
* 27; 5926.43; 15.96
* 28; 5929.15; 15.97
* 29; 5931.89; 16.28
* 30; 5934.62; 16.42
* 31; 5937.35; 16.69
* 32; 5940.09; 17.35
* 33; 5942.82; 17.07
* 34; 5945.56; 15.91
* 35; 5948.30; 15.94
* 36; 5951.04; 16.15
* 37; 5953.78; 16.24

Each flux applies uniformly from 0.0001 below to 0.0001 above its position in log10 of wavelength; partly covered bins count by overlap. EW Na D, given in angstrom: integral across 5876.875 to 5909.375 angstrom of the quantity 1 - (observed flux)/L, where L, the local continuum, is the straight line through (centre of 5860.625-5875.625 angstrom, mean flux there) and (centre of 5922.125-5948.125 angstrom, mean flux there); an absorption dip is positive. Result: 5.42 angstrom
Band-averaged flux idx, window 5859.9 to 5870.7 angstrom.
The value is 17.1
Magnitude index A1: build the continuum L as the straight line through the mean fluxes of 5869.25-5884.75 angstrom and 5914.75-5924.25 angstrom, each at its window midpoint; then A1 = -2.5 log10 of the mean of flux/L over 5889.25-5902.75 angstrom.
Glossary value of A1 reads 0.31 mag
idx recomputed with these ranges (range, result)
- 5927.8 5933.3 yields 16.1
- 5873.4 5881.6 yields 16.3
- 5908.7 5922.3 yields 16.3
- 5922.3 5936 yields 16.4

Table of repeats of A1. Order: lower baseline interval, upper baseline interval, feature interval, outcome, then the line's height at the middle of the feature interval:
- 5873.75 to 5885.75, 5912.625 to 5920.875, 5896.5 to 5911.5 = 0.08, 16.1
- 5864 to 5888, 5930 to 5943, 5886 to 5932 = 0.10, 16.5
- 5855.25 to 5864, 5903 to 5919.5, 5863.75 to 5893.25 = 0.07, 16.5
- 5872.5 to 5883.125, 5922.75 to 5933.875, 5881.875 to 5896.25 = 0.26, 16.3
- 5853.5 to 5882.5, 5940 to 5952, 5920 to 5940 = -0.01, 16.5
